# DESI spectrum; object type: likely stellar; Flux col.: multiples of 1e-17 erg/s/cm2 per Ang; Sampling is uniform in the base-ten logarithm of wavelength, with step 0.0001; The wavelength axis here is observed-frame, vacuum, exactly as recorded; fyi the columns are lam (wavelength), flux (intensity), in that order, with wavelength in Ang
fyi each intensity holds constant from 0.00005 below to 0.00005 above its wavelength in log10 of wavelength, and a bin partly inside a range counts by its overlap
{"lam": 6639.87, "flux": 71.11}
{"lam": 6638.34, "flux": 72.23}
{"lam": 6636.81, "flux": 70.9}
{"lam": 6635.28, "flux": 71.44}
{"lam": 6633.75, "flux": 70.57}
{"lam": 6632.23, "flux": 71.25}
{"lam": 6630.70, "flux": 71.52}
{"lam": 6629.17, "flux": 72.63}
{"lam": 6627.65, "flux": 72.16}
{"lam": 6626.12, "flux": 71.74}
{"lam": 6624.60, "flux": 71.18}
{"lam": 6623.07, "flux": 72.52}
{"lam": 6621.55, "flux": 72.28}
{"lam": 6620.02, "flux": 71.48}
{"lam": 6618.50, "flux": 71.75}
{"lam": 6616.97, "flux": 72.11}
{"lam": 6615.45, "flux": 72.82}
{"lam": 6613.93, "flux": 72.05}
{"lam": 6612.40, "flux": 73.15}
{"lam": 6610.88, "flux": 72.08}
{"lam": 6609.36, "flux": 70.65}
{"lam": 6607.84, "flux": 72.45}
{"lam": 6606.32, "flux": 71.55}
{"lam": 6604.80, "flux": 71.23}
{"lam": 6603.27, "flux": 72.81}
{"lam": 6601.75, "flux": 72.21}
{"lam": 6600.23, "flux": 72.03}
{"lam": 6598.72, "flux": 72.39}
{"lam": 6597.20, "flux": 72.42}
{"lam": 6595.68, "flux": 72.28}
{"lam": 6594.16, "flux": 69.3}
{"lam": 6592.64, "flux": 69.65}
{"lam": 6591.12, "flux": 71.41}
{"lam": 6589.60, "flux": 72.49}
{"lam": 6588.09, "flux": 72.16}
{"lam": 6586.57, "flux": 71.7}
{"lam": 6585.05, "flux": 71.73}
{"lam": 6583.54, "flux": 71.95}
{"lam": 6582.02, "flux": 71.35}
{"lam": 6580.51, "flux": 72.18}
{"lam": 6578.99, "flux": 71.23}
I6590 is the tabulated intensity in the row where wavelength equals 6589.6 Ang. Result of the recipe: 72.49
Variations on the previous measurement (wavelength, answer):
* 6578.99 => 71.23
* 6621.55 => 72.28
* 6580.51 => 72.18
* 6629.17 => 72.63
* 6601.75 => 72.21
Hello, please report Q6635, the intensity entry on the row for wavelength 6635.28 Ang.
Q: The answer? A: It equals 71.44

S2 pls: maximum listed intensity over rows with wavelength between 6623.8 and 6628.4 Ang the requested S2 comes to 72.16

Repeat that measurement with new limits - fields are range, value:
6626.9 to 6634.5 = 72.63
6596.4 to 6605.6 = 72.81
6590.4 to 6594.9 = 71.41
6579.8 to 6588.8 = 72.18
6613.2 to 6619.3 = 72.82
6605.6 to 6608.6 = 72.45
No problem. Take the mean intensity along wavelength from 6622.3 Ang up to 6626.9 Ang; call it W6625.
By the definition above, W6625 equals 71.8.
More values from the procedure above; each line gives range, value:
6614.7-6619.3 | 72.2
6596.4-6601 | 72.4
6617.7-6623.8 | 72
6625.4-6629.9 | 72.2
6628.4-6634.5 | 71.6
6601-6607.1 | 71.9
